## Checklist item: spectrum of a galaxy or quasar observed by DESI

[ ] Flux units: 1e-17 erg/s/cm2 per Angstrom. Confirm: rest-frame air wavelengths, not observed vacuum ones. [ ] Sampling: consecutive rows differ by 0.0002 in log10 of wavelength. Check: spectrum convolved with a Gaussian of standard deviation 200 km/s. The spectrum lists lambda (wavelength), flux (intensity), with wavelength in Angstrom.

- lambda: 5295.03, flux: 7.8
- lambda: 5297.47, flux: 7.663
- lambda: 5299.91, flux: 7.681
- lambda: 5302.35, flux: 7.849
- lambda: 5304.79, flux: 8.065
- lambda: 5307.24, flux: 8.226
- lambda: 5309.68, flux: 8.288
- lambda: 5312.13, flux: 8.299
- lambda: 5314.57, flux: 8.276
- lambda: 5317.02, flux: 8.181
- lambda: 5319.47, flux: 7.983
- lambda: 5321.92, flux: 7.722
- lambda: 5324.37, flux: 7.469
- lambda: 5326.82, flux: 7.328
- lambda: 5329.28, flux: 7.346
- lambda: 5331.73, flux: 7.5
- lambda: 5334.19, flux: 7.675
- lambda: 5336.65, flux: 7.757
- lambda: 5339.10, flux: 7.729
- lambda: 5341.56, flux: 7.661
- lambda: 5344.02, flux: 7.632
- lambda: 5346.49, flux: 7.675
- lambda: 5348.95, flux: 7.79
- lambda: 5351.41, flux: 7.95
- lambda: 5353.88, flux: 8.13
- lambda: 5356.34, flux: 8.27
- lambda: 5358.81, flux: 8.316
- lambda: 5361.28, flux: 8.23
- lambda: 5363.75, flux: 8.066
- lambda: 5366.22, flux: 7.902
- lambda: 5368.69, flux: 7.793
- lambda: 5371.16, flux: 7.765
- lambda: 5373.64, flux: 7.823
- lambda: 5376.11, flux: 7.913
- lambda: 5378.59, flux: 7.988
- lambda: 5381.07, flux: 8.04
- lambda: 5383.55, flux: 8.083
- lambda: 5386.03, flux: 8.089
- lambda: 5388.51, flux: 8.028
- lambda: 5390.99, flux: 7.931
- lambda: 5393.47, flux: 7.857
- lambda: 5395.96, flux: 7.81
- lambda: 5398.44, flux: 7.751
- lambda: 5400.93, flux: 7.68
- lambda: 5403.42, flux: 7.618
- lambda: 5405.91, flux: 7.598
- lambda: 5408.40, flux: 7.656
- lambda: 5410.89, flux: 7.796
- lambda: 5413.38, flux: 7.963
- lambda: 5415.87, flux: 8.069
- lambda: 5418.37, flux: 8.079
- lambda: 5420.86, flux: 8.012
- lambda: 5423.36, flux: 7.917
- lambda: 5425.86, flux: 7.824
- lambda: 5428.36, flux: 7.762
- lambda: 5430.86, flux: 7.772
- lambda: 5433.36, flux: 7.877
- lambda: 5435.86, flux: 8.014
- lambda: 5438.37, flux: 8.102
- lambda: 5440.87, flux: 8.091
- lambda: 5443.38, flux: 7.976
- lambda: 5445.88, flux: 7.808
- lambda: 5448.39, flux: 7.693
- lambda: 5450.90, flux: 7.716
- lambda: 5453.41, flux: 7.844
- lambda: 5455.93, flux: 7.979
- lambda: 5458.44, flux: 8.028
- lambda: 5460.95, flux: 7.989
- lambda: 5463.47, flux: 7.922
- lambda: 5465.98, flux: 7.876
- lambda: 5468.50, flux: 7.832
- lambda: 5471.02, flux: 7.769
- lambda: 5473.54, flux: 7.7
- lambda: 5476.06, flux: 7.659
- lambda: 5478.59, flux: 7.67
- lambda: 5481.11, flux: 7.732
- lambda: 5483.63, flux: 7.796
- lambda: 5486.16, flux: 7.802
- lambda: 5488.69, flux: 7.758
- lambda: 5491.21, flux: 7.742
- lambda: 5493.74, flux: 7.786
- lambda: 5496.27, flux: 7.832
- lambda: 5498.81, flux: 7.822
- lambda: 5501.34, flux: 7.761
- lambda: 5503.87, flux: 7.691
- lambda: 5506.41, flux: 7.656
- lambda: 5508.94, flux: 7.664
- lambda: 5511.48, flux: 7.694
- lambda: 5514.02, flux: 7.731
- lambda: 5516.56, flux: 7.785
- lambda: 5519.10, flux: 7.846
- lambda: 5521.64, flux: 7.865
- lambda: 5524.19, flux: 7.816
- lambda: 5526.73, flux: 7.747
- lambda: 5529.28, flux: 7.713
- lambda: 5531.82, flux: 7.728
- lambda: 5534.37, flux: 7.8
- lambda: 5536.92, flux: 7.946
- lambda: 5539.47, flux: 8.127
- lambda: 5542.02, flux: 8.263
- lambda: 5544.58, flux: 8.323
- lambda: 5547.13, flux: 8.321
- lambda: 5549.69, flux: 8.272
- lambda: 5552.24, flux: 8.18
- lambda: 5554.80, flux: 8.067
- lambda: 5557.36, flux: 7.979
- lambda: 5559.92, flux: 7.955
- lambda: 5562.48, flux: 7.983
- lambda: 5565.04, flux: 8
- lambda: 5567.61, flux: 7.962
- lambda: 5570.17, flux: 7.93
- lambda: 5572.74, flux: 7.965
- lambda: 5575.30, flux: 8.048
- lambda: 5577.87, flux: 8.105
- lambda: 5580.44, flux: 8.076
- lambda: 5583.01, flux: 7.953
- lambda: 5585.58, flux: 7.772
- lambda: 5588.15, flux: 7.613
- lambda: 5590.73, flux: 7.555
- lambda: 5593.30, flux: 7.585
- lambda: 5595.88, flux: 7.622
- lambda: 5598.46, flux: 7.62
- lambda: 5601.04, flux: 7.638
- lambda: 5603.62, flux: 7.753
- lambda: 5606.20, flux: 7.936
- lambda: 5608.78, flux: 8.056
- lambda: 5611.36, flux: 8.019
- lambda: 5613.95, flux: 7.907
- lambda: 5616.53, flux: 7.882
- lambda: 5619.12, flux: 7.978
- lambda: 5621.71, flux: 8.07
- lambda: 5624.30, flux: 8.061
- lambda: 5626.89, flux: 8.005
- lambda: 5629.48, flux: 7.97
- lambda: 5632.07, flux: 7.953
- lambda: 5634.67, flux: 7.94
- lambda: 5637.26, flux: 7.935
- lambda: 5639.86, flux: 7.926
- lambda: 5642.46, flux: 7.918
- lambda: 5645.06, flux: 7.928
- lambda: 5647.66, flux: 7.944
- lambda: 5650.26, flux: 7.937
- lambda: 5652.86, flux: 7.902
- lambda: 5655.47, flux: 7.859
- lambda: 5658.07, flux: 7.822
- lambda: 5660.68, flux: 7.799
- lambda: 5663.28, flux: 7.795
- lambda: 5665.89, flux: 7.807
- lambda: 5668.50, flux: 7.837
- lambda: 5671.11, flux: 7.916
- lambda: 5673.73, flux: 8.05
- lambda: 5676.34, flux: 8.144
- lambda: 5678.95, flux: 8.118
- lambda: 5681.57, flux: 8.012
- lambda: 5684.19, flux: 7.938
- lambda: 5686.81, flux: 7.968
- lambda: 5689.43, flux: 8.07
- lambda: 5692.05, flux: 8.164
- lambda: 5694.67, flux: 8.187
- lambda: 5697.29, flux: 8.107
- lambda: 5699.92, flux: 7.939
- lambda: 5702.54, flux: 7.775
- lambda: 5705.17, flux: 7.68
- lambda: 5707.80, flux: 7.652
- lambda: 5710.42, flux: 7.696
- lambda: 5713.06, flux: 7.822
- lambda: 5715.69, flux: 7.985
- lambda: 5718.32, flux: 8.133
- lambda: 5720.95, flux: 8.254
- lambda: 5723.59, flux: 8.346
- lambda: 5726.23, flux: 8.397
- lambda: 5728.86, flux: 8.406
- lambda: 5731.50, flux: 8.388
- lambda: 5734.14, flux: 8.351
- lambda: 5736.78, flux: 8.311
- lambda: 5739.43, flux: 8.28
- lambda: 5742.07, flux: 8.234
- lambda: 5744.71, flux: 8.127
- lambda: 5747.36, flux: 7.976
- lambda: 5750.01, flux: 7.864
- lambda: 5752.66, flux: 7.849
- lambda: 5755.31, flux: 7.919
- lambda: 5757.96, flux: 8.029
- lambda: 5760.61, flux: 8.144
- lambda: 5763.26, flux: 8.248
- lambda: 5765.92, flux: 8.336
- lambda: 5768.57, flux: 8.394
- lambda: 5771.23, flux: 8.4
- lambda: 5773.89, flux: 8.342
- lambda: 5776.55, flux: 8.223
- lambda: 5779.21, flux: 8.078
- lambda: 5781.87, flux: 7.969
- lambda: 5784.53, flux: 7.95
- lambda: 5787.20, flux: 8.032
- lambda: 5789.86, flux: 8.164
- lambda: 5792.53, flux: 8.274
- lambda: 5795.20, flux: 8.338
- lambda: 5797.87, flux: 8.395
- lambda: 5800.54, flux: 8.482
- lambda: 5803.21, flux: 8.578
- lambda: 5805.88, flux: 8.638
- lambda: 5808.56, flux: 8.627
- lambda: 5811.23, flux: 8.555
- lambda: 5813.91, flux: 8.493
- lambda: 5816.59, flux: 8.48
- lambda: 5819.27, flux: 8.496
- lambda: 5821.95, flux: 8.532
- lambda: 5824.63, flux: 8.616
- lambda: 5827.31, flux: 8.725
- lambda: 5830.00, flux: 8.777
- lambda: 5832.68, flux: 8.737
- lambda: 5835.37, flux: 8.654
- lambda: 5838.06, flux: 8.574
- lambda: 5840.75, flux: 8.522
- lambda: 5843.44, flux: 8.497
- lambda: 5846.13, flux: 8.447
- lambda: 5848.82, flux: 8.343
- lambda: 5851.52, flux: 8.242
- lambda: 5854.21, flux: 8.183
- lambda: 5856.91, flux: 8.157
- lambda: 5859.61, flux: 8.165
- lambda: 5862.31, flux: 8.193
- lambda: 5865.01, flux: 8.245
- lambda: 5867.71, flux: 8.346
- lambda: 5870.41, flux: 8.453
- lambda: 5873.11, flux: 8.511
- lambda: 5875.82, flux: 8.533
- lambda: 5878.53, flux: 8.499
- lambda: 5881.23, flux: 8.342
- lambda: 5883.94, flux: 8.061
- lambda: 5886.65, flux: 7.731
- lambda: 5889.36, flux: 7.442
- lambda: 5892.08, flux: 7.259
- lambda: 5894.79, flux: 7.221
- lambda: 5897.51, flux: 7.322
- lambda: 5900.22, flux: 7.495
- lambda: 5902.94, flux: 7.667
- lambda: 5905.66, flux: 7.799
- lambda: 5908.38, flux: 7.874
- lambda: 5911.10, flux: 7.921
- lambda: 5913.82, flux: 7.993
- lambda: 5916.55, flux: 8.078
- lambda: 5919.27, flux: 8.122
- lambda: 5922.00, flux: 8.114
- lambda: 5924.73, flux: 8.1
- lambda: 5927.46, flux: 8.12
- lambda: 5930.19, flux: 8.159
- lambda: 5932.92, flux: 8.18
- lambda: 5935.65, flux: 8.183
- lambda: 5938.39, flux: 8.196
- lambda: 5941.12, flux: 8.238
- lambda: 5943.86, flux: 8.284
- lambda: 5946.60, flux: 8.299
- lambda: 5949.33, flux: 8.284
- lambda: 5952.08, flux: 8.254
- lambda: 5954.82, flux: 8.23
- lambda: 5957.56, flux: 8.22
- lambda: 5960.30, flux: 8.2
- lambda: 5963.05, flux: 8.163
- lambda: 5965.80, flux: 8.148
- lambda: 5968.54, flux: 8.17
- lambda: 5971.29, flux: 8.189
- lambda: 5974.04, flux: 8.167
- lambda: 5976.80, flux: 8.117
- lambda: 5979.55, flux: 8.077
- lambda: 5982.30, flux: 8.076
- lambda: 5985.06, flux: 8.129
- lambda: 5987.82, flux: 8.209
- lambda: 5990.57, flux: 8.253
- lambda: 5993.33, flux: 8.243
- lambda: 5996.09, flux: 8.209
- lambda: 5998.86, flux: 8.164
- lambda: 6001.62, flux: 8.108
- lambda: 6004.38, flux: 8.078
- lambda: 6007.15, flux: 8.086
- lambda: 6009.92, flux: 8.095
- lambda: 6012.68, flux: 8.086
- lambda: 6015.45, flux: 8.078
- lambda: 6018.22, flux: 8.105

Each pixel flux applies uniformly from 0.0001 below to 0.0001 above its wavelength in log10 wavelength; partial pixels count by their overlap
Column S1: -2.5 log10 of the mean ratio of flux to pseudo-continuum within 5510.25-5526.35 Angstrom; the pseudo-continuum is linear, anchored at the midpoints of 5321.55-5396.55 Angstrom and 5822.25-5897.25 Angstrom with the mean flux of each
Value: 0.03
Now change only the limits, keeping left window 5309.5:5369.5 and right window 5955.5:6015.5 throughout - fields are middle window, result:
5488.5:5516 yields 0.028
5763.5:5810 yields -0.032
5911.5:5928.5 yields 0.006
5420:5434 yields 0.008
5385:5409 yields 0.013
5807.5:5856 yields -0.057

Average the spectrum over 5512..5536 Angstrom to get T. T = 7.78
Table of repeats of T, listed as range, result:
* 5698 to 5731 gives 8.02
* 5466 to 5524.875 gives 7.76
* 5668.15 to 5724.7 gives 7.99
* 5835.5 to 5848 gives 8.52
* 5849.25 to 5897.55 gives 8.07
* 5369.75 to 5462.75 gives 7.89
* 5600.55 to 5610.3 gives 7.87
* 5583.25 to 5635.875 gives 7.85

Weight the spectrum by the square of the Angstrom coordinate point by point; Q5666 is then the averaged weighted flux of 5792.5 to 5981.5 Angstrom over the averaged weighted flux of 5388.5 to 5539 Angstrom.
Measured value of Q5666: 1.22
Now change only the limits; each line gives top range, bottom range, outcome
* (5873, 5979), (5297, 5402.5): 1.25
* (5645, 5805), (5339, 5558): 1.13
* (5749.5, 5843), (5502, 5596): 1.15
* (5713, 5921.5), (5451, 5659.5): 1.14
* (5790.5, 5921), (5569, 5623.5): 1.15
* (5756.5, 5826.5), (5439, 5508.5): 1.20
